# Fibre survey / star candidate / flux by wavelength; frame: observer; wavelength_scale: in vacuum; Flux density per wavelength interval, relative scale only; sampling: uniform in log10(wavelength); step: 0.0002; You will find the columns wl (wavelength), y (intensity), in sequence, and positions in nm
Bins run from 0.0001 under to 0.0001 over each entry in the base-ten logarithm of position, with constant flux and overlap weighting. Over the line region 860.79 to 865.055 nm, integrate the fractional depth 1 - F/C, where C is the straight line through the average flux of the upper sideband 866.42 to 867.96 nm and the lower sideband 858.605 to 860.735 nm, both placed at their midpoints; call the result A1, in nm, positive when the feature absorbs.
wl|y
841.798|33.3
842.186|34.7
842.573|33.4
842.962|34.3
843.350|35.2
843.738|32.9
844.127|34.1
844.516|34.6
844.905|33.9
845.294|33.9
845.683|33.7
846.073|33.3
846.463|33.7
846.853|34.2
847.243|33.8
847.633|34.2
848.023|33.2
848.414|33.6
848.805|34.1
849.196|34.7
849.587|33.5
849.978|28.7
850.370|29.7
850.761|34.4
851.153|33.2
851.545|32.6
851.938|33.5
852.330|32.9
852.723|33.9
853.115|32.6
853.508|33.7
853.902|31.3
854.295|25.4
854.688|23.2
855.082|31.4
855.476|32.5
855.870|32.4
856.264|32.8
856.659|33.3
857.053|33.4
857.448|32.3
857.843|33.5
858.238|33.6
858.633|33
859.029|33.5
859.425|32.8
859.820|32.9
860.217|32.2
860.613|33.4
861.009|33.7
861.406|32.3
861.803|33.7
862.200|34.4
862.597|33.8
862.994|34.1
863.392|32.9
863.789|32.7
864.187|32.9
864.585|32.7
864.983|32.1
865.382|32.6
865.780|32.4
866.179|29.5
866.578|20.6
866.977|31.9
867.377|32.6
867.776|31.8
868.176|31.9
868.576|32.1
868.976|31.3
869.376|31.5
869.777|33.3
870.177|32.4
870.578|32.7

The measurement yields -0.248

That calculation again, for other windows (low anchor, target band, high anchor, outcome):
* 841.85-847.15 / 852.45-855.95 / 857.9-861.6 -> 0.28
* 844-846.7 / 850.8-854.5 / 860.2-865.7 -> 0.15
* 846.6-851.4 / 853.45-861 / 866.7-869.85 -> 0.13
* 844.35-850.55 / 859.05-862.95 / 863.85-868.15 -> -0.21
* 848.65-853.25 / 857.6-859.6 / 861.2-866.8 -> -0.06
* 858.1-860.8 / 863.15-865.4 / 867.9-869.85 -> -0.01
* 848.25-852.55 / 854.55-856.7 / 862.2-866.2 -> 0.12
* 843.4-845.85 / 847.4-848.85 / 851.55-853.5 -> -0.01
